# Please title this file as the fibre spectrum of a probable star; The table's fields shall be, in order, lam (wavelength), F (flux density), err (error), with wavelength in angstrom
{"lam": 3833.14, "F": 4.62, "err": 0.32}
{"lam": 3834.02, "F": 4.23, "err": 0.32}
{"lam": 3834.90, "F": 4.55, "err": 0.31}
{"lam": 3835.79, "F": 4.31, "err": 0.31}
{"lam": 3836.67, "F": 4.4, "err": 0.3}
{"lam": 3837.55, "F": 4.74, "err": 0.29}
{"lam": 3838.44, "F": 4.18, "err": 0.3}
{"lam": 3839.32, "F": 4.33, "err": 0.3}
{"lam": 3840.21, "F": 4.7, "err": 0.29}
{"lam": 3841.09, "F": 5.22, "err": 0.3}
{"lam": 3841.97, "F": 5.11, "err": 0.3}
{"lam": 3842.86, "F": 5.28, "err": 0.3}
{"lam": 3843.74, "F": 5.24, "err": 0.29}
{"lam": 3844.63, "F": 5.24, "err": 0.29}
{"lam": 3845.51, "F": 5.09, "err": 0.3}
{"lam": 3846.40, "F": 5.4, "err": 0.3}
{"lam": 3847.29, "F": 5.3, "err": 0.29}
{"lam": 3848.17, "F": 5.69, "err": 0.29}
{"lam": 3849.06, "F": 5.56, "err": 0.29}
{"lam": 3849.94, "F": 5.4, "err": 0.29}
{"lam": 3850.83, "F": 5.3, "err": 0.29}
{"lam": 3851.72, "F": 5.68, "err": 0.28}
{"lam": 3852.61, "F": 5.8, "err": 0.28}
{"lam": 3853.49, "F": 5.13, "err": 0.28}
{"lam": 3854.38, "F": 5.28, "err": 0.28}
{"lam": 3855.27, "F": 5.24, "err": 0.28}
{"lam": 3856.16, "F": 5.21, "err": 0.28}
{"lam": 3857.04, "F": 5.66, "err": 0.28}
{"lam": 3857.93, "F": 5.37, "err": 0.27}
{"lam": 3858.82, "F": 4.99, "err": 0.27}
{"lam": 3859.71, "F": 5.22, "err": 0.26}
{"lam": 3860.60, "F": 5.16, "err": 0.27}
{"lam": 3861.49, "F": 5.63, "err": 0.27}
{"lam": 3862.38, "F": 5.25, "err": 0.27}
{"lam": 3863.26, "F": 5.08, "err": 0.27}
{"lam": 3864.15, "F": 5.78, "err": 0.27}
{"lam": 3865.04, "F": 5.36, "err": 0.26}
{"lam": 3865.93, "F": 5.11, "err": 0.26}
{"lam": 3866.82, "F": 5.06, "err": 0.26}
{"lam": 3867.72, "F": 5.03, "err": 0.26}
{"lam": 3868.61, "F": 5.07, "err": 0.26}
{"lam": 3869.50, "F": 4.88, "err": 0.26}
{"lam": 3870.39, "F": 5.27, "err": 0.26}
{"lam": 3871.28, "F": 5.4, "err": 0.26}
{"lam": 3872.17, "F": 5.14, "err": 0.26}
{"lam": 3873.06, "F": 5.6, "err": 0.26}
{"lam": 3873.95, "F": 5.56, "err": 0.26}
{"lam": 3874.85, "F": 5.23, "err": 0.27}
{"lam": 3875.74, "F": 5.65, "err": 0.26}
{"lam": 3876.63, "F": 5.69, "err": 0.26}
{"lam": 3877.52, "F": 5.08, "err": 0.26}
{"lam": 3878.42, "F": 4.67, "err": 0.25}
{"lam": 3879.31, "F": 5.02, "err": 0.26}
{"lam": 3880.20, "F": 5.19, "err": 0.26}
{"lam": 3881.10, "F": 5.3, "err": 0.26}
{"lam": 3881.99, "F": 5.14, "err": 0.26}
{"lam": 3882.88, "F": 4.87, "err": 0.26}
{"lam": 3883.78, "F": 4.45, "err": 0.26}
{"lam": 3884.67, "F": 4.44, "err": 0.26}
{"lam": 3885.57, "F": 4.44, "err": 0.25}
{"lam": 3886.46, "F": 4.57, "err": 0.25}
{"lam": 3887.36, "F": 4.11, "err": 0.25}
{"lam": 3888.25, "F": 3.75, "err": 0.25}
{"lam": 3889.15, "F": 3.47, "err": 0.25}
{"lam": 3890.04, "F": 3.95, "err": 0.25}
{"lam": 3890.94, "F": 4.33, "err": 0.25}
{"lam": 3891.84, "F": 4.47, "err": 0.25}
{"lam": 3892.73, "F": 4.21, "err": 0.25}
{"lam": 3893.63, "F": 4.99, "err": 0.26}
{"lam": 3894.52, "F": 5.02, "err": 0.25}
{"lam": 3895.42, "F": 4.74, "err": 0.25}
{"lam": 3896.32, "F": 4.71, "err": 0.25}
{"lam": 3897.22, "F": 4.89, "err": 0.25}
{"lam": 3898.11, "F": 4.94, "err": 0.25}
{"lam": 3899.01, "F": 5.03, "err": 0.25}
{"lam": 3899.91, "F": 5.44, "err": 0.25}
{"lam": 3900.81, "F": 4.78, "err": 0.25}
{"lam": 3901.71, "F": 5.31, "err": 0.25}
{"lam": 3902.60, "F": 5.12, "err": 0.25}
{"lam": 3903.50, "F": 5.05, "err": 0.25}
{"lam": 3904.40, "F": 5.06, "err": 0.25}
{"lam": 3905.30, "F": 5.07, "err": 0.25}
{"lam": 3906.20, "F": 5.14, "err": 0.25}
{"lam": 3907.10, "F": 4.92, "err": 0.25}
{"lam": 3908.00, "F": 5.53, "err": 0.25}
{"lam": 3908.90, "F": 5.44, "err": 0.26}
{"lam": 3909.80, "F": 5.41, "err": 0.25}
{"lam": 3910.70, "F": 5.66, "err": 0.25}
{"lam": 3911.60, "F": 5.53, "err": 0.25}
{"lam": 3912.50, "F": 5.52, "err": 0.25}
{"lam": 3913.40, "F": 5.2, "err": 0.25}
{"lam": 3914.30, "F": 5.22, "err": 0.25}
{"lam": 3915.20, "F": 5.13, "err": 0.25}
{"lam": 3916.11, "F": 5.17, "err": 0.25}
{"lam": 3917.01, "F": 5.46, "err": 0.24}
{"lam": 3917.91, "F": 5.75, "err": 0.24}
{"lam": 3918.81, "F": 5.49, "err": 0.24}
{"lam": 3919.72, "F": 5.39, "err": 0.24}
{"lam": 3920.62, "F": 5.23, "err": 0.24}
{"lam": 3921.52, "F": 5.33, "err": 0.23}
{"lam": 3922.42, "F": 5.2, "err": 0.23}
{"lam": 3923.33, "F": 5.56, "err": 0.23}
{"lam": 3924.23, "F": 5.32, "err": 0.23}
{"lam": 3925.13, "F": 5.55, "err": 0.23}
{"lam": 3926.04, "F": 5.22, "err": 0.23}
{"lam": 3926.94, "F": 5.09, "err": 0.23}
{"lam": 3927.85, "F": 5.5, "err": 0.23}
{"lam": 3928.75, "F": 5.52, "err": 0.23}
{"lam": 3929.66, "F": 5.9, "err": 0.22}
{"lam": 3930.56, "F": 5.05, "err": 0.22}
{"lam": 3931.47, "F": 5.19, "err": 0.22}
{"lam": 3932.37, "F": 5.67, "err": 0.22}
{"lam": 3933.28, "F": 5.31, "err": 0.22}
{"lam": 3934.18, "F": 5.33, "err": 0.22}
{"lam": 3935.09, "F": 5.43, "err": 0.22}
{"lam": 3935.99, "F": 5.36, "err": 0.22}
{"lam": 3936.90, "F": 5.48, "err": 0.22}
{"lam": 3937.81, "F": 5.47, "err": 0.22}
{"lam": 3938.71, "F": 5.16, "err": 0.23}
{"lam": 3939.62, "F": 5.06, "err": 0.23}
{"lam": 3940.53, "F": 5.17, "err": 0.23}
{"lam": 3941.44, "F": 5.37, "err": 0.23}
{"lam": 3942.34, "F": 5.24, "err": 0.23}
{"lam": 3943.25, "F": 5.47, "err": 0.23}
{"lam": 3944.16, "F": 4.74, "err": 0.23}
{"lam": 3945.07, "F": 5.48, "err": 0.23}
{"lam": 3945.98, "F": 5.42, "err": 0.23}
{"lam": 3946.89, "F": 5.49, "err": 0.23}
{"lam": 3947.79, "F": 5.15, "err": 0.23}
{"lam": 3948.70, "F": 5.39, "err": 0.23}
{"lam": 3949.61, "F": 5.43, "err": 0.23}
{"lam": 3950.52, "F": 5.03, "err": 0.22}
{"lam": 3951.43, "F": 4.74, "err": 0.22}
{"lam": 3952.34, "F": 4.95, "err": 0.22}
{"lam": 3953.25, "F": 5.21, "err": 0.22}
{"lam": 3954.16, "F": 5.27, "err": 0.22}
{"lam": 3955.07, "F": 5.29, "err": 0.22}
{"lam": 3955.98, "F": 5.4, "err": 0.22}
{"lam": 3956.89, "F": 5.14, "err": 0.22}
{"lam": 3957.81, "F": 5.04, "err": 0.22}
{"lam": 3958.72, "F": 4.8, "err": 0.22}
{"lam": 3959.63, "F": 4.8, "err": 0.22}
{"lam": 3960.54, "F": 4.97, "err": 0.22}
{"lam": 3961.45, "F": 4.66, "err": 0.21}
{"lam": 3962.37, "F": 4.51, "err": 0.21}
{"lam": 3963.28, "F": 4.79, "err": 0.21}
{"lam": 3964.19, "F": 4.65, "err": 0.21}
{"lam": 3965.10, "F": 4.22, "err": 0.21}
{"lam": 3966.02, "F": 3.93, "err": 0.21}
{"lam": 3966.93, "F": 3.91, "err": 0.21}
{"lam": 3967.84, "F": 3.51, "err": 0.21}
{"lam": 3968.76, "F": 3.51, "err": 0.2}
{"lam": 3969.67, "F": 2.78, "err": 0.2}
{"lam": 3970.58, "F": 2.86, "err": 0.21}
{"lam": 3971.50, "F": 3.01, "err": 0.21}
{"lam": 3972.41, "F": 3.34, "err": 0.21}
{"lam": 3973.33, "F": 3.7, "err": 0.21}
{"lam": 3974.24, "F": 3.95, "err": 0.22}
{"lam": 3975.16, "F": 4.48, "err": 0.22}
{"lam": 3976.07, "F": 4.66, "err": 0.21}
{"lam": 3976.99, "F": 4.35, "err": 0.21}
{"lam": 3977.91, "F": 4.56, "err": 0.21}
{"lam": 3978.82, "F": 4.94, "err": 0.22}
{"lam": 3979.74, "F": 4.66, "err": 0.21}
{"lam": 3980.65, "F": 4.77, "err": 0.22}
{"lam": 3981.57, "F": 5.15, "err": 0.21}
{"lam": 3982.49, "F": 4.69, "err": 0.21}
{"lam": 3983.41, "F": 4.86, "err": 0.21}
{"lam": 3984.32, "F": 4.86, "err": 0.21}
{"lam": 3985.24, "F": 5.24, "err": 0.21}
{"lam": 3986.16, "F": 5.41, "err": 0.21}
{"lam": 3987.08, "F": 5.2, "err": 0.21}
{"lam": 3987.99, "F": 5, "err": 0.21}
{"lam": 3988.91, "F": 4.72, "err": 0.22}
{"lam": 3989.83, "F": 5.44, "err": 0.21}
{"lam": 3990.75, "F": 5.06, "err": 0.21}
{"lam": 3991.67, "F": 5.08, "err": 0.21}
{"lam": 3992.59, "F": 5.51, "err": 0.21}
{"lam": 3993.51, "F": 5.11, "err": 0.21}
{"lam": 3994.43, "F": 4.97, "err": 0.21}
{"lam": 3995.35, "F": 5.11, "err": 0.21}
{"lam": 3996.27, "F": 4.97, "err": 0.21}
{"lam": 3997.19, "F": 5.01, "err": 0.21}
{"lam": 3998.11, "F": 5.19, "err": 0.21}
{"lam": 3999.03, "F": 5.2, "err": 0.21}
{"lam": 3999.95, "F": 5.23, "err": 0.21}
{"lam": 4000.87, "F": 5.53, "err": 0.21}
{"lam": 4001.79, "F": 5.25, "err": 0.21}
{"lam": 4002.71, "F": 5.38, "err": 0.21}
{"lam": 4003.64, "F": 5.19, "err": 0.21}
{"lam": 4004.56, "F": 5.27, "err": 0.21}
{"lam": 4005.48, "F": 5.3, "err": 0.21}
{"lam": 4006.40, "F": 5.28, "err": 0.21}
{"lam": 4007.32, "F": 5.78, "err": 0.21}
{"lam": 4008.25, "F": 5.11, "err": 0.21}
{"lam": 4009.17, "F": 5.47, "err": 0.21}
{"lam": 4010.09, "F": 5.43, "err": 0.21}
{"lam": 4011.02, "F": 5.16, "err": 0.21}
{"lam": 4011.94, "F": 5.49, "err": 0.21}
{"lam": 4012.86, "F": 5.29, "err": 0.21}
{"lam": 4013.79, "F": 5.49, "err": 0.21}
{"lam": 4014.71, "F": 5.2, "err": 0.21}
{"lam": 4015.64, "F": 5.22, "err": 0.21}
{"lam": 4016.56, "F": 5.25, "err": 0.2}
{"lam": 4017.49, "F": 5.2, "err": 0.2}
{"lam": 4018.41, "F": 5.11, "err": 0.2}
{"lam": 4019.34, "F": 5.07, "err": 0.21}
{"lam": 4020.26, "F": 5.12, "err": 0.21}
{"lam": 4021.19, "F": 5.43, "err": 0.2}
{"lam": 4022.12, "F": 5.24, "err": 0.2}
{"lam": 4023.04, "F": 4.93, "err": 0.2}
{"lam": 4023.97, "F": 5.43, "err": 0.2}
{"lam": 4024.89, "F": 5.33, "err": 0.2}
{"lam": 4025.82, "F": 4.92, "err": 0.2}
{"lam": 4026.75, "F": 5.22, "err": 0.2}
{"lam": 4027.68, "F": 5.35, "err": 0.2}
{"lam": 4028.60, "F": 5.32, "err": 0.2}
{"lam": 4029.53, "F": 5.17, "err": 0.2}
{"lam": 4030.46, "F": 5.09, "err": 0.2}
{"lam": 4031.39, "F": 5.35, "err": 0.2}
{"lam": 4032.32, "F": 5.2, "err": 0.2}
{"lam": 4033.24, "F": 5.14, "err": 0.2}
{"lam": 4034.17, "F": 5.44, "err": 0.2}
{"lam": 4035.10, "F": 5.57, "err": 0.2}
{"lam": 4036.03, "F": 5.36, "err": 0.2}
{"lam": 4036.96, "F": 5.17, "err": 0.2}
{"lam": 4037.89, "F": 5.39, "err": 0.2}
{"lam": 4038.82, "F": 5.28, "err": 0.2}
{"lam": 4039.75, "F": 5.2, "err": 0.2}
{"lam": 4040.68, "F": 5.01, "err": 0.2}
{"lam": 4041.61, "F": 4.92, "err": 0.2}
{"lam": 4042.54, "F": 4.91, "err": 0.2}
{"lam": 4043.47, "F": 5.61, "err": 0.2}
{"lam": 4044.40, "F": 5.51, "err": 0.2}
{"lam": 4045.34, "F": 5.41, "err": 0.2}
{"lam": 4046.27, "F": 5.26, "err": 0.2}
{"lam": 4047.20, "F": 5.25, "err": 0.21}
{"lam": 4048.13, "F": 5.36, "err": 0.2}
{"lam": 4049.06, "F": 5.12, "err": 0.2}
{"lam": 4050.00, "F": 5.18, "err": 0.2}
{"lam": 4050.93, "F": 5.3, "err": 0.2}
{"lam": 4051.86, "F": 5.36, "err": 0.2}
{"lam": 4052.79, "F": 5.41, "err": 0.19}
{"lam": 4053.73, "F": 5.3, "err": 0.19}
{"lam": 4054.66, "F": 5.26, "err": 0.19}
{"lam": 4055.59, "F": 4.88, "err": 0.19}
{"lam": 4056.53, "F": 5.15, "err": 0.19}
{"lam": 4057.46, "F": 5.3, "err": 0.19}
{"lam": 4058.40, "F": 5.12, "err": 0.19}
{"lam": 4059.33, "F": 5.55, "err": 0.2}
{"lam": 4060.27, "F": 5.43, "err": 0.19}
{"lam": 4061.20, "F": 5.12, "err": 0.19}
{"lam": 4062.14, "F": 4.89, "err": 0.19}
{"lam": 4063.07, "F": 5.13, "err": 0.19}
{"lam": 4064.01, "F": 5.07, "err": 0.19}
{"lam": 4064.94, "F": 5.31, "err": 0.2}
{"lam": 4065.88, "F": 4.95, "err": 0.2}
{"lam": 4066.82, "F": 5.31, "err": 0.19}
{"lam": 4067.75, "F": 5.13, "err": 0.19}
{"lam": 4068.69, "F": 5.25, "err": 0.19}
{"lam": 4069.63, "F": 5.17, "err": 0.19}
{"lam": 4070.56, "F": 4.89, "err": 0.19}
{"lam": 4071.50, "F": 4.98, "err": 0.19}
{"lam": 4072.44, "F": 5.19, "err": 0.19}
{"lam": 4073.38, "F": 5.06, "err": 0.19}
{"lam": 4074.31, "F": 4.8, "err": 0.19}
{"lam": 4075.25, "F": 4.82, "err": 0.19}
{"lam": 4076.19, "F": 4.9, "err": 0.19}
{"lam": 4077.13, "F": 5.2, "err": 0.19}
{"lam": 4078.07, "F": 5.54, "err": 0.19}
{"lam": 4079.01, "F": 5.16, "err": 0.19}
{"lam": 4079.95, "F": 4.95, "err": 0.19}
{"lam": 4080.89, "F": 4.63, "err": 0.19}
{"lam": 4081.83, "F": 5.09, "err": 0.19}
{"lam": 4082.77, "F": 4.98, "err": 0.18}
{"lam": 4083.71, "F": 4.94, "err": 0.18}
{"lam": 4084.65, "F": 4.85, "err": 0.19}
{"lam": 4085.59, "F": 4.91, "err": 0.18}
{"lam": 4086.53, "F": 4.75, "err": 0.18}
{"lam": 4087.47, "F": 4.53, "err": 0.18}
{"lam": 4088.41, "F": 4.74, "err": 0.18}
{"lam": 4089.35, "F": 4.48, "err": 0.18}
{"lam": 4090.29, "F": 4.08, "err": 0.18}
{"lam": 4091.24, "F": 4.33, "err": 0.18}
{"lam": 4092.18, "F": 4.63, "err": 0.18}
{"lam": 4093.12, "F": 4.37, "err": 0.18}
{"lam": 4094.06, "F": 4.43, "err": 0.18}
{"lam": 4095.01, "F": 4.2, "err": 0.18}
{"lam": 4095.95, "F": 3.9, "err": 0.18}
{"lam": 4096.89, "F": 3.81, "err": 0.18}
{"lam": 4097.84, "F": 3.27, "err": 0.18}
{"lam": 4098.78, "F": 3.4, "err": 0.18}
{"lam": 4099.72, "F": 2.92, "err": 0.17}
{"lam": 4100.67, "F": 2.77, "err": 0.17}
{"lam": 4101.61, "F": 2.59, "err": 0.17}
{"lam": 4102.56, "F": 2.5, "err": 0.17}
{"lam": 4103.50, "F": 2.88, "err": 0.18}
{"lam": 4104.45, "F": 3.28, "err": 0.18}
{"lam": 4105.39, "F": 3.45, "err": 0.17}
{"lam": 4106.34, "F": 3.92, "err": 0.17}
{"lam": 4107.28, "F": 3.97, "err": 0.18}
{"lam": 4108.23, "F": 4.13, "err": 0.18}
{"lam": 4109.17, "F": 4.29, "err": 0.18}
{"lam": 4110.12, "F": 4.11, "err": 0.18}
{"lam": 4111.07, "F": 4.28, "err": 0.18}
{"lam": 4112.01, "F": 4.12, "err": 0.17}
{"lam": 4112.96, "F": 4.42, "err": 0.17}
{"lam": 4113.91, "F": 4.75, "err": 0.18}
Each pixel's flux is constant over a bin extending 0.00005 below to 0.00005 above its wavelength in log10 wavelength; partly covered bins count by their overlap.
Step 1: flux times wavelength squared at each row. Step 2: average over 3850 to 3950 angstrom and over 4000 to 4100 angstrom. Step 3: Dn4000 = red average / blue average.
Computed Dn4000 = 1.1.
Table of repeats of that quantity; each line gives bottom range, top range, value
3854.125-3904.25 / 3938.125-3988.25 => 0.99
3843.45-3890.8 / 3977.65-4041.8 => 1.09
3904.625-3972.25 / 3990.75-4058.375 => 1.09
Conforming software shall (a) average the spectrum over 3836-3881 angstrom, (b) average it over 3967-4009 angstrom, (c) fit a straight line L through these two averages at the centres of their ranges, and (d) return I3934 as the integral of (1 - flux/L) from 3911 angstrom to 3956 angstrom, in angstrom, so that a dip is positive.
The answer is -3.4 angstrom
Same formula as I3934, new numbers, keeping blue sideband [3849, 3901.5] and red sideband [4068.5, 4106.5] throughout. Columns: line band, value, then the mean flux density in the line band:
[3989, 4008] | -2.5 angstrom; 5.23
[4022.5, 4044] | -3.4 angstrom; 5.23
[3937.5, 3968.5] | -1.1 angstrom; 4.95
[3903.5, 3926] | -2.0 angstrom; 5.34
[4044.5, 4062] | -3.2 angstrom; 5.26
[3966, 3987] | 2.0 angstrom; 4.25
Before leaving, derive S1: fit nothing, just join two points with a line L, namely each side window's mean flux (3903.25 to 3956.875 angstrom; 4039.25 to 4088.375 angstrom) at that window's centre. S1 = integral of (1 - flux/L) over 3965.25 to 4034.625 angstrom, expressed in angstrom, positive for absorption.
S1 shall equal 3.8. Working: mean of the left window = 5.31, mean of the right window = 5.12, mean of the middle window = 4.92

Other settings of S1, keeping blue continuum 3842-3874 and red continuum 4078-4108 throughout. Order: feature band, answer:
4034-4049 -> -3.1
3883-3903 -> 2.1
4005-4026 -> -3.6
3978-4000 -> -1.9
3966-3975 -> 2.4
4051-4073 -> -4.7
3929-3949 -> -1.8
